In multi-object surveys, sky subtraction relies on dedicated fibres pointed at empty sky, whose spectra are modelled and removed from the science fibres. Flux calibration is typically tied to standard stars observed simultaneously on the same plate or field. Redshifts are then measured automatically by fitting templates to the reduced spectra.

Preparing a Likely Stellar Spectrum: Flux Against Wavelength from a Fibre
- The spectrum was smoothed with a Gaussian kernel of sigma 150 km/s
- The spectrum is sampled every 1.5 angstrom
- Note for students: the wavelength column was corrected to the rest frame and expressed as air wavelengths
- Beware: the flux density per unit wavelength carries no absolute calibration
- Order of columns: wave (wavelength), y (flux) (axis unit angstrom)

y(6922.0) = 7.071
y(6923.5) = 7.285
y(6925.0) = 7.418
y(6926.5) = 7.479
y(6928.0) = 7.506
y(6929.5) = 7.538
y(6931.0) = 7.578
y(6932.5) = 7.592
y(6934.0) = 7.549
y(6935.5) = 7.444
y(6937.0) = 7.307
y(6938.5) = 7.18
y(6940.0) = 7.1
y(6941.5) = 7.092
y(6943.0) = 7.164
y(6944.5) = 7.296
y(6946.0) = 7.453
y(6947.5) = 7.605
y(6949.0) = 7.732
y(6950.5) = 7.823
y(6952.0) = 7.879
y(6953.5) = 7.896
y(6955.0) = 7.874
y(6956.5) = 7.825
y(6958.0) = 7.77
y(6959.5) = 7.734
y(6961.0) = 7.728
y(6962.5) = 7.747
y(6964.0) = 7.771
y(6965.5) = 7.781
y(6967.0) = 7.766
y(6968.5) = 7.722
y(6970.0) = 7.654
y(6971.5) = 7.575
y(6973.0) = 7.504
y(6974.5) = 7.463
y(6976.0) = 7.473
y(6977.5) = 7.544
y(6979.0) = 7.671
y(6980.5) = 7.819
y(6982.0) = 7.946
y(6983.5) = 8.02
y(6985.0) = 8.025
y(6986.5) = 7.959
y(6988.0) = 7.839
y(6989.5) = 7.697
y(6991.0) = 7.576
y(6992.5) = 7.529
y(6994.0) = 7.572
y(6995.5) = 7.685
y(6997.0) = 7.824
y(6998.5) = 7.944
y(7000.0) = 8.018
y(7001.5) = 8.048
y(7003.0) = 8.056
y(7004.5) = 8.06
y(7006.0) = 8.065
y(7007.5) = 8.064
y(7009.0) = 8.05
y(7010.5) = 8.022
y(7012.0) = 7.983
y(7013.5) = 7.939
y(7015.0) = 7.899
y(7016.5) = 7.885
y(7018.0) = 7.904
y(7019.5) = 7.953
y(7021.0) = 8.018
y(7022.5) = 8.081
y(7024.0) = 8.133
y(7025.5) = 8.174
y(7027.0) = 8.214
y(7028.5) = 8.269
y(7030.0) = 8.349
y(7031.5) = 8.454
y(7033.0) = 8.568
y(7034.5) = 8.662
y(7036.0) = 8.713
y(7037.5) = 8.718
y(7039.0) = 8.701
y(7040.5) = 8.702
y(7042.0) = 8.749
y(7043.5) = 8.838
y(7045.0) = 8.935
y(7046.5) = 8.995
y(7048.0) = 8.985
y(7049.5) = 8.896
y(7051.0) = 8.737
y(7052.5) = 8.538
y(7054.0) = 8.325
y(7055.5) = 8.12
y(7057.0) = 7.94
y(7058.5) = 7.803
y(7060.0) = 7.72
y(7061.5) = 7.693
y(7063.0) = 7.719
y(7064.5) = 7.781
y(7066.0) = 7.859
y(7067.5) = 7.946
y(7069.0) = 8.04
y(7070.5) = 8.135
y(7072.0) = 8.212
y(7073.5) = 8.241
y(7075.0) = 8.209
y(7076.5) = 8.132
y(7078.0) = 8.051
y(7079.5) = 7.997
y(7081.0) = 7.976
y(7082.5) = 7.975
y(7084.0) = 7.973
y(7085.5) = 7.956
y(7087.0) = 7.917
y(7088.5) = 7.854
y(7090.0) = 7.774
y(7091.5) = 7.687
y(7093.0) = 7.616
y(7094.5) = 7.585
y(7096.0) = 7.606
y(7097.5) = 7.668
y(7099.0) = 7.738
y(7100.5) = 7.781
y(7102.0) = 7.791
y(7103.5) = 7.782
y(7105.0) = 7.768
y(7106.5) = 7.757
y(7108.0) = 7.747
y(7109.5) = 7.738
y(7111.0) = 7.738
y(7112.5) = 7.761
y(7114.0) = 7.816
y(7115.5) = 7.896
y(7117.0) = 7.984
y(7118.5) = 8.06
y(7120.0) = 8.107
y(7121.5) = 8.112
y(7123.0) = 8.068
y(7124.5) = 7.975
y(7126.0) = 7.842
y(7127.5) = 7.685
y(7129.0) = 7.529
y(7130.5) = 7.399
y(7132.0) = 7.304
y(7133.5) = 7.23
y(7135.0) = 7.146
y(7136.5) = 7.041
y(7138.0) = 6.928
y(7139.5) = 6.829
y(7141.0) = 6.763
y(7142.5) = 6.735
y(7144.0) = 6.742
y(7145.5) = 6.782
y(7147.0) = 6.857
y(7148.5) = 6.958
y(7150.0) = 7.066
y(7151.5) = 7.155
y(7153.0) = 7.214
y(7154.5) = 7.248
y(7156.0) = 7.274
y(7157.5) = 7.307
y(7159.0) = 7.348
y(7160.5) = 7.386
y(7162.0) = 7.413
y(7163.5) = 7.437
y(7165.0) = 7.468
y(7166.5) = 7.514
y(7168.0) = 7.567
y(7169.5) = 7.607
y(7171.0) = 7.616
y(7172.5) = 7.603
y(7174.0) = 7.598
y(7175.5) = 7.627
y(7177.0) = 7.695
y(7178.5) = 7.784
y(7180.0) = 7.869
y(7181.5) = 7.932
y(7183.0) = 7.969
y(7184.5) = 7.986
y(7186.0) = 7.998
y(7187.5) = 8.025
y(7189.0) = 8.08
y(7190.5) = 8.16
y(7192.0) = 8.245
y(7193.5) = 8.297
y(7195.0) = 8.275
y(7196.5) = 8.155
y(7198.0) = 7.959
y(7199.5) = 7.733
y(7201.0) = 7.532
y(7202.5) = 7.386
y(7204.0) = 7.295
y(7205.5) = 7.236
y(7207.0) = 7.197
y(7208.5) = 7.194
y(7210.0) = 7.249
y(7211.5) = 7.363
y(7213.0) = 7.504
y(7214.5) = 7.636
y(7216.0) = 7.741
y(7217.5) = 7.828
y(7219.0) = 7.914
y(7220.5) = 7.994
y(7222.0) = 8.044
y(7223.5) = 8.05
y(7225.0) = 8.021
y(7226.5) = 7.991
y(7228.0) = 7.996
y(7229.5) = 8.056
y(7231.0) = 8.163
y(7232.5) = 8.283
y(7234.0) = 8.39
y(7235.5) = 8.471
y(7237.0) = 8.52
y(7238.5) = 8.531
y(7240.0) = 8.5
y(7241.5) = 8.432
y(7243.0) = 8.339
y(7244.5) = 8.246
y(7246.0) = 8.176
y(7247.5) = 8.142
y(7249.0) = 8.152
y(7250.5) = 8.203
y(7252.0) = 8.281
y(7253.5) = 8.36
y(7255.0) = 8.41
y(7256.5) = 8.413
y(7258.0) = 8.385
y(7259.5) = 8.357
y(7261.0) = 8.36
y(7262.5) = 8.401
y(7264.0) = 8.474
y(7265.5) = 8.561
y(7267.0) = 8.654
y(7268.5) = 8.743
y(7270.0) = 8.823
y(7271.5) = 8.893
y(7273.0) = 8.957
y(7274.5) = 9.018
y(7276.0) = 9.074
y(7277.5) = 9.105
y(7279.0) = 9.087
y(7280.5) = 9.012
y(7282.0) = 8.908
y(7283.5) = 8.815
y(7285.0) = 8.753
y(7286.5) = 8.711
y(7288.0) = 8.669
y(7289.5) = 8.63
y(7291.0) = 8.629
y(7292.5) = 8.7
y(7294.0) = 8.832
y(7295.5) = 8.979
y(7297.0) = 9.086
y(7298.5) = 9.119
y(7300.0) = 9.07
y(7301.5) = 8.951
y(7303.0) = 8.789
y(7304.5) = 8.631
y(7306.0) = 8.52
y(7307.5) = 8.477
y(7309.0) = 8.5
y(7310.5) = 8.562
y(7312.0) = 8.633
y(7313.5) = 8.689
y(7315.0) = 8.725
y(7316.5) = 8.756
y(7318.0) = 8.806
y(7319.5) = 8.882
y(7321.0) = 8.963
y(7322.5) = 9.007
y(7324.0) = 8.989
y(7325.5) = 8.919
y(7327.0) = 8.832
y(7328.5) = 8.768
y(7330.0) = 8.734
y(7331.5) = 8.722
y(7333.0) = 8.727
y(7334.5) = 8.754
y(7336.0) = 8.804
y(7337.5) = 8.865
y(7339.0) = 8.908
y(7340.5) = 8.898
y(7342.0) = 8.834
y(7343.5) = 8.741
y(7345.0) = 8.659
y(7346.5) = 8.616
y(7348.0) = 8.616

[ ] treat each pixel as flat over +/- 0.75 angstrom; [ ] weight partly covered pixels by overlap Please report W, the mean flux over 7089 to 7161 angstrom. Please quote 7.49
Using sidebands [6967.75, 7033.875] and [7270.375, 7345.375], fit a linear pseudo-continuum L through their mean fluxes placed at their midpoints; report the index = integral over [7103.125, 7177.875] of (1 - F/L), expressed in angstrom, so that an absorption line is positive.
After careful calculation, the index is 7.8 angstrom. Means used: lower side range 7.92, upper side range 8.82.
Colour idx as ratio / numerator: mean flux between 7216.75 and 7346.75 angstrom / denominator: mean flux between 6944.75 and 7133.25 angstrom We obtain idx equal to 1.08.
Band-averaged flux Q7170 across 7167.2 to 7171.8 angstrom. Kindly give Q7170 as 7.6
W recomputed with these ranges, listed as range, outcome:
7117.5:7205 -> 7.55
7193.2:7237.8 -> 7.85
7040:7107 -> 8.08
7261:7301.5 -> 8.83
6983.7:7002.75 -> 7.82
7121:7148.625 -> 7.26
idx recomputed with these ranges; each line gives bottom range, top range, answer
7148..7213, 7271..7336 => 1.16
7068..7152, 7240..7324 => 1.13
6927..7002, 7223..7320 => 1.12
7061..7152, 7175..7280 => 1.06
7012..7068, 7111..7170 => 0.89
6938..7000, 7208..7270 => 1.07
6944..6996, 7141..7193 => 0.97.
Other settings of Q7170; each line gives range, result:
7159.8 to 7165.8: 7.43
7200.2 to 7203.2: 7.46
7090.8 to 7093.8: 7.65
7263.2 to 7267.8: 8.56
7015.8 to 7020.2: 7.91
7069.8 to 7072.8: 8.18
